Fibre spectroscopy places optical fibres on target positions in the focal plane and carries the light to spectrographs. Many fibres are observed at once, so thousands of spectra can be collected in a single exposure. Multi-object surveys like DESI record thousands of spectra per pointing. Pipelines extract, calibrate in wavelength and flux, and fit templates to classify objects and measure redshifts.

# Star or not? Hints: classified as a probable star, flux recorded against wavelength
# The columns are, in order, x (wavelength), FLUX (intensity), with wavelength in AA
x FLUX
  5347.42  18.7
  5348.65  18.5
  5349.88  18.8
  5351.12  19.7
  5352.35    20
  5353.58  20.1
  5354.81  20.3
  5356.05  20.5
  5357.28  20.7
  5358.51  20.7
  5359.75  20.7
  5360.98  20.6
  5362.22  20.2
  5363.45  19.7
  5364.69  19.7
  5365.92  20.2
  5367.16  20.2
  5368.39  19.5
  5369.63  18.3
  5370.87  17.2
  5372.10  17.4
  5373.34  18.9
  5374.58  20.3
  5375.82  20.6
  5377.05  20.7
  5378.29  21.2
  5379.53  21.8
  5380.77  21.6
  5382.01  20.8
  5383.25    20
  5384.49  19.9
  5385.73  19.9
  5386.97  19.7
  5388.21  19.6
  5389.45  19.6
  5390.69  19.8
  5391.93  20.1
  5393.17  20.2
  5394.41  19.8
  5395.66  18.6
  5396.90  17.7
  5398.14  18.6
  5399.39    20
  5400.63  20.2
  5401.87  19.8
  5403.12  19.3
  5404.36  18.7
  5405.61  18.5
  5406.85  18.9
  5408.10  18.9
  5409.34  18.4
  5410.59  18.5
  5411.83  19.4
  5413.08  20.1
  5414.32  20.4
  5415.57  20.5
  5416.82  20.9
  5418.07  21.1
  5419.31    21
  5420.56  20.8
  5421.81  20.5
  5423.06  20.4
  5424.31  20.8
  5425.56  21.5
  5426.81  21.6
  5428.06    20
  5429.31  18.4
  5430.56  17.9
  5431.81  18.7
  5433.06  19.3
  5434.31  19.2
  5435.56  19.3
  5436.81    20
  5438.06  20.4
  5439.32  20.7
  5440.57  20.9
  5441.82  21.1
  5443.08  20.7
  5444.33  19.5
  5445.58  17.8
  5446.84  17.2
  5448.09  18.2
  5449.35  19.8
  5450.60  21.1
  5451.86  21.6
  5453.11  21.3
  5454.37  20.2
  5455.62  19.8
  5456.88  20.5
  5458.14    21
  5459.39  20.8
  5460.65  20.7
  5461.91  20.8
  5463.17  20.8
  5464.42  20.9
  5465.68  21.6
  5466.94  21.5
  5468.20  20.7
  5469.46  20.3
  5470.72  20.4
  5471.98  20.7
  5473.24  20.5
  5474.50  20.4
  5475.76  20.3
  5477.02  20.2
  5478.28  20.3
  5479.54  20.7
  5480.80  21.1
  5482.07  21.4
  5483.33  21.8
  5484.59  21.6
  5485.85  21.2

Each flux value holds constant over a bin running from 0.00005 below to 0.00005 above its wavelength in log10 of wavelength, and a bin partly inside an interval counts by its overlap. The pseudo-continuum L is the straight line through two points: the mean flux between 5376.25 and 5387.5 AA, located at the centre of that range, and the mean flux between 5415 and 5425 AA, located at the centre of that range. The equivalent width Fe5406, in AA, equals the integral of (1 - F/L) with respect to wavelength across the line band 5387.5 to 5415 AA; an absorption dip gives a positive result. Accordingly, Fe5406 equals 1.8 AA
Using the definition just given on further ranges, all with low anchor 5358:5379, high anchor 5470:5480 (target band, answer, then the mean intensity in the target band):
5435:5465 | 0.1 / 20.2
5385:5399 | 0.3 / 19.4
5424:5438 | 0.3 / 19.7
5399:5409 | 0.4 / 19.3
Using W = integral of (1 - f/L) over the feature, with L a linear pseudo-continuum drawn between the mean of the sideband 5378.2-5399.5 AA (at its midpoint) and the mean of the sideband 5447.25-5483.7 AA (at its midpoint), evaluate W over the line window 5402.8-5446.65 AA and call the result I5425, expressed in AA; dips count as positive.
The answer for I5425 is 0.9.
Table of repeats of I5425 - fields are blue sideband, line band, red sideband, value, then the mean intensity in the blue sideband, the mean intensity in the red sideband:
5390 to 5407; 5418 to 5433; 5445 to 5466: -0.3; 19.3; 20.2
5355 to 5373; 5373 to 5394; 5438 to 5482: -0.5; 19.7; 20.4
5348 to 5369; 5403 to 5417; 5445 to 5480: 0.6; 20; 20.4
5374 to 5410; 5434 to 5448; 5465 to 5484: 0.5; 19.8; 20.8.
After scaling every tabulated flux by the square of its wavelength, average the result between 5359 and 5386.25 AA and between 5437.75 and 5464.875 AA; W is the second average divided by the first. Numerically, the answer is 1.0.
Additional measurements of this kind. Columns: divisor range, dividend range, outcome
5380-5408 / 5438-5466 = 1.06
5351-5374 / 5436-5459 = 1.05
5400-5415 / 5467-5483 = 1.10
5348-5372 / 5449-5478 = 1.09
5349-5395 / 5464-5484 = 1.08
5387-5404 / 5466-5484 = 1.10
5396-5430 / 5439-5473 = 1.05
